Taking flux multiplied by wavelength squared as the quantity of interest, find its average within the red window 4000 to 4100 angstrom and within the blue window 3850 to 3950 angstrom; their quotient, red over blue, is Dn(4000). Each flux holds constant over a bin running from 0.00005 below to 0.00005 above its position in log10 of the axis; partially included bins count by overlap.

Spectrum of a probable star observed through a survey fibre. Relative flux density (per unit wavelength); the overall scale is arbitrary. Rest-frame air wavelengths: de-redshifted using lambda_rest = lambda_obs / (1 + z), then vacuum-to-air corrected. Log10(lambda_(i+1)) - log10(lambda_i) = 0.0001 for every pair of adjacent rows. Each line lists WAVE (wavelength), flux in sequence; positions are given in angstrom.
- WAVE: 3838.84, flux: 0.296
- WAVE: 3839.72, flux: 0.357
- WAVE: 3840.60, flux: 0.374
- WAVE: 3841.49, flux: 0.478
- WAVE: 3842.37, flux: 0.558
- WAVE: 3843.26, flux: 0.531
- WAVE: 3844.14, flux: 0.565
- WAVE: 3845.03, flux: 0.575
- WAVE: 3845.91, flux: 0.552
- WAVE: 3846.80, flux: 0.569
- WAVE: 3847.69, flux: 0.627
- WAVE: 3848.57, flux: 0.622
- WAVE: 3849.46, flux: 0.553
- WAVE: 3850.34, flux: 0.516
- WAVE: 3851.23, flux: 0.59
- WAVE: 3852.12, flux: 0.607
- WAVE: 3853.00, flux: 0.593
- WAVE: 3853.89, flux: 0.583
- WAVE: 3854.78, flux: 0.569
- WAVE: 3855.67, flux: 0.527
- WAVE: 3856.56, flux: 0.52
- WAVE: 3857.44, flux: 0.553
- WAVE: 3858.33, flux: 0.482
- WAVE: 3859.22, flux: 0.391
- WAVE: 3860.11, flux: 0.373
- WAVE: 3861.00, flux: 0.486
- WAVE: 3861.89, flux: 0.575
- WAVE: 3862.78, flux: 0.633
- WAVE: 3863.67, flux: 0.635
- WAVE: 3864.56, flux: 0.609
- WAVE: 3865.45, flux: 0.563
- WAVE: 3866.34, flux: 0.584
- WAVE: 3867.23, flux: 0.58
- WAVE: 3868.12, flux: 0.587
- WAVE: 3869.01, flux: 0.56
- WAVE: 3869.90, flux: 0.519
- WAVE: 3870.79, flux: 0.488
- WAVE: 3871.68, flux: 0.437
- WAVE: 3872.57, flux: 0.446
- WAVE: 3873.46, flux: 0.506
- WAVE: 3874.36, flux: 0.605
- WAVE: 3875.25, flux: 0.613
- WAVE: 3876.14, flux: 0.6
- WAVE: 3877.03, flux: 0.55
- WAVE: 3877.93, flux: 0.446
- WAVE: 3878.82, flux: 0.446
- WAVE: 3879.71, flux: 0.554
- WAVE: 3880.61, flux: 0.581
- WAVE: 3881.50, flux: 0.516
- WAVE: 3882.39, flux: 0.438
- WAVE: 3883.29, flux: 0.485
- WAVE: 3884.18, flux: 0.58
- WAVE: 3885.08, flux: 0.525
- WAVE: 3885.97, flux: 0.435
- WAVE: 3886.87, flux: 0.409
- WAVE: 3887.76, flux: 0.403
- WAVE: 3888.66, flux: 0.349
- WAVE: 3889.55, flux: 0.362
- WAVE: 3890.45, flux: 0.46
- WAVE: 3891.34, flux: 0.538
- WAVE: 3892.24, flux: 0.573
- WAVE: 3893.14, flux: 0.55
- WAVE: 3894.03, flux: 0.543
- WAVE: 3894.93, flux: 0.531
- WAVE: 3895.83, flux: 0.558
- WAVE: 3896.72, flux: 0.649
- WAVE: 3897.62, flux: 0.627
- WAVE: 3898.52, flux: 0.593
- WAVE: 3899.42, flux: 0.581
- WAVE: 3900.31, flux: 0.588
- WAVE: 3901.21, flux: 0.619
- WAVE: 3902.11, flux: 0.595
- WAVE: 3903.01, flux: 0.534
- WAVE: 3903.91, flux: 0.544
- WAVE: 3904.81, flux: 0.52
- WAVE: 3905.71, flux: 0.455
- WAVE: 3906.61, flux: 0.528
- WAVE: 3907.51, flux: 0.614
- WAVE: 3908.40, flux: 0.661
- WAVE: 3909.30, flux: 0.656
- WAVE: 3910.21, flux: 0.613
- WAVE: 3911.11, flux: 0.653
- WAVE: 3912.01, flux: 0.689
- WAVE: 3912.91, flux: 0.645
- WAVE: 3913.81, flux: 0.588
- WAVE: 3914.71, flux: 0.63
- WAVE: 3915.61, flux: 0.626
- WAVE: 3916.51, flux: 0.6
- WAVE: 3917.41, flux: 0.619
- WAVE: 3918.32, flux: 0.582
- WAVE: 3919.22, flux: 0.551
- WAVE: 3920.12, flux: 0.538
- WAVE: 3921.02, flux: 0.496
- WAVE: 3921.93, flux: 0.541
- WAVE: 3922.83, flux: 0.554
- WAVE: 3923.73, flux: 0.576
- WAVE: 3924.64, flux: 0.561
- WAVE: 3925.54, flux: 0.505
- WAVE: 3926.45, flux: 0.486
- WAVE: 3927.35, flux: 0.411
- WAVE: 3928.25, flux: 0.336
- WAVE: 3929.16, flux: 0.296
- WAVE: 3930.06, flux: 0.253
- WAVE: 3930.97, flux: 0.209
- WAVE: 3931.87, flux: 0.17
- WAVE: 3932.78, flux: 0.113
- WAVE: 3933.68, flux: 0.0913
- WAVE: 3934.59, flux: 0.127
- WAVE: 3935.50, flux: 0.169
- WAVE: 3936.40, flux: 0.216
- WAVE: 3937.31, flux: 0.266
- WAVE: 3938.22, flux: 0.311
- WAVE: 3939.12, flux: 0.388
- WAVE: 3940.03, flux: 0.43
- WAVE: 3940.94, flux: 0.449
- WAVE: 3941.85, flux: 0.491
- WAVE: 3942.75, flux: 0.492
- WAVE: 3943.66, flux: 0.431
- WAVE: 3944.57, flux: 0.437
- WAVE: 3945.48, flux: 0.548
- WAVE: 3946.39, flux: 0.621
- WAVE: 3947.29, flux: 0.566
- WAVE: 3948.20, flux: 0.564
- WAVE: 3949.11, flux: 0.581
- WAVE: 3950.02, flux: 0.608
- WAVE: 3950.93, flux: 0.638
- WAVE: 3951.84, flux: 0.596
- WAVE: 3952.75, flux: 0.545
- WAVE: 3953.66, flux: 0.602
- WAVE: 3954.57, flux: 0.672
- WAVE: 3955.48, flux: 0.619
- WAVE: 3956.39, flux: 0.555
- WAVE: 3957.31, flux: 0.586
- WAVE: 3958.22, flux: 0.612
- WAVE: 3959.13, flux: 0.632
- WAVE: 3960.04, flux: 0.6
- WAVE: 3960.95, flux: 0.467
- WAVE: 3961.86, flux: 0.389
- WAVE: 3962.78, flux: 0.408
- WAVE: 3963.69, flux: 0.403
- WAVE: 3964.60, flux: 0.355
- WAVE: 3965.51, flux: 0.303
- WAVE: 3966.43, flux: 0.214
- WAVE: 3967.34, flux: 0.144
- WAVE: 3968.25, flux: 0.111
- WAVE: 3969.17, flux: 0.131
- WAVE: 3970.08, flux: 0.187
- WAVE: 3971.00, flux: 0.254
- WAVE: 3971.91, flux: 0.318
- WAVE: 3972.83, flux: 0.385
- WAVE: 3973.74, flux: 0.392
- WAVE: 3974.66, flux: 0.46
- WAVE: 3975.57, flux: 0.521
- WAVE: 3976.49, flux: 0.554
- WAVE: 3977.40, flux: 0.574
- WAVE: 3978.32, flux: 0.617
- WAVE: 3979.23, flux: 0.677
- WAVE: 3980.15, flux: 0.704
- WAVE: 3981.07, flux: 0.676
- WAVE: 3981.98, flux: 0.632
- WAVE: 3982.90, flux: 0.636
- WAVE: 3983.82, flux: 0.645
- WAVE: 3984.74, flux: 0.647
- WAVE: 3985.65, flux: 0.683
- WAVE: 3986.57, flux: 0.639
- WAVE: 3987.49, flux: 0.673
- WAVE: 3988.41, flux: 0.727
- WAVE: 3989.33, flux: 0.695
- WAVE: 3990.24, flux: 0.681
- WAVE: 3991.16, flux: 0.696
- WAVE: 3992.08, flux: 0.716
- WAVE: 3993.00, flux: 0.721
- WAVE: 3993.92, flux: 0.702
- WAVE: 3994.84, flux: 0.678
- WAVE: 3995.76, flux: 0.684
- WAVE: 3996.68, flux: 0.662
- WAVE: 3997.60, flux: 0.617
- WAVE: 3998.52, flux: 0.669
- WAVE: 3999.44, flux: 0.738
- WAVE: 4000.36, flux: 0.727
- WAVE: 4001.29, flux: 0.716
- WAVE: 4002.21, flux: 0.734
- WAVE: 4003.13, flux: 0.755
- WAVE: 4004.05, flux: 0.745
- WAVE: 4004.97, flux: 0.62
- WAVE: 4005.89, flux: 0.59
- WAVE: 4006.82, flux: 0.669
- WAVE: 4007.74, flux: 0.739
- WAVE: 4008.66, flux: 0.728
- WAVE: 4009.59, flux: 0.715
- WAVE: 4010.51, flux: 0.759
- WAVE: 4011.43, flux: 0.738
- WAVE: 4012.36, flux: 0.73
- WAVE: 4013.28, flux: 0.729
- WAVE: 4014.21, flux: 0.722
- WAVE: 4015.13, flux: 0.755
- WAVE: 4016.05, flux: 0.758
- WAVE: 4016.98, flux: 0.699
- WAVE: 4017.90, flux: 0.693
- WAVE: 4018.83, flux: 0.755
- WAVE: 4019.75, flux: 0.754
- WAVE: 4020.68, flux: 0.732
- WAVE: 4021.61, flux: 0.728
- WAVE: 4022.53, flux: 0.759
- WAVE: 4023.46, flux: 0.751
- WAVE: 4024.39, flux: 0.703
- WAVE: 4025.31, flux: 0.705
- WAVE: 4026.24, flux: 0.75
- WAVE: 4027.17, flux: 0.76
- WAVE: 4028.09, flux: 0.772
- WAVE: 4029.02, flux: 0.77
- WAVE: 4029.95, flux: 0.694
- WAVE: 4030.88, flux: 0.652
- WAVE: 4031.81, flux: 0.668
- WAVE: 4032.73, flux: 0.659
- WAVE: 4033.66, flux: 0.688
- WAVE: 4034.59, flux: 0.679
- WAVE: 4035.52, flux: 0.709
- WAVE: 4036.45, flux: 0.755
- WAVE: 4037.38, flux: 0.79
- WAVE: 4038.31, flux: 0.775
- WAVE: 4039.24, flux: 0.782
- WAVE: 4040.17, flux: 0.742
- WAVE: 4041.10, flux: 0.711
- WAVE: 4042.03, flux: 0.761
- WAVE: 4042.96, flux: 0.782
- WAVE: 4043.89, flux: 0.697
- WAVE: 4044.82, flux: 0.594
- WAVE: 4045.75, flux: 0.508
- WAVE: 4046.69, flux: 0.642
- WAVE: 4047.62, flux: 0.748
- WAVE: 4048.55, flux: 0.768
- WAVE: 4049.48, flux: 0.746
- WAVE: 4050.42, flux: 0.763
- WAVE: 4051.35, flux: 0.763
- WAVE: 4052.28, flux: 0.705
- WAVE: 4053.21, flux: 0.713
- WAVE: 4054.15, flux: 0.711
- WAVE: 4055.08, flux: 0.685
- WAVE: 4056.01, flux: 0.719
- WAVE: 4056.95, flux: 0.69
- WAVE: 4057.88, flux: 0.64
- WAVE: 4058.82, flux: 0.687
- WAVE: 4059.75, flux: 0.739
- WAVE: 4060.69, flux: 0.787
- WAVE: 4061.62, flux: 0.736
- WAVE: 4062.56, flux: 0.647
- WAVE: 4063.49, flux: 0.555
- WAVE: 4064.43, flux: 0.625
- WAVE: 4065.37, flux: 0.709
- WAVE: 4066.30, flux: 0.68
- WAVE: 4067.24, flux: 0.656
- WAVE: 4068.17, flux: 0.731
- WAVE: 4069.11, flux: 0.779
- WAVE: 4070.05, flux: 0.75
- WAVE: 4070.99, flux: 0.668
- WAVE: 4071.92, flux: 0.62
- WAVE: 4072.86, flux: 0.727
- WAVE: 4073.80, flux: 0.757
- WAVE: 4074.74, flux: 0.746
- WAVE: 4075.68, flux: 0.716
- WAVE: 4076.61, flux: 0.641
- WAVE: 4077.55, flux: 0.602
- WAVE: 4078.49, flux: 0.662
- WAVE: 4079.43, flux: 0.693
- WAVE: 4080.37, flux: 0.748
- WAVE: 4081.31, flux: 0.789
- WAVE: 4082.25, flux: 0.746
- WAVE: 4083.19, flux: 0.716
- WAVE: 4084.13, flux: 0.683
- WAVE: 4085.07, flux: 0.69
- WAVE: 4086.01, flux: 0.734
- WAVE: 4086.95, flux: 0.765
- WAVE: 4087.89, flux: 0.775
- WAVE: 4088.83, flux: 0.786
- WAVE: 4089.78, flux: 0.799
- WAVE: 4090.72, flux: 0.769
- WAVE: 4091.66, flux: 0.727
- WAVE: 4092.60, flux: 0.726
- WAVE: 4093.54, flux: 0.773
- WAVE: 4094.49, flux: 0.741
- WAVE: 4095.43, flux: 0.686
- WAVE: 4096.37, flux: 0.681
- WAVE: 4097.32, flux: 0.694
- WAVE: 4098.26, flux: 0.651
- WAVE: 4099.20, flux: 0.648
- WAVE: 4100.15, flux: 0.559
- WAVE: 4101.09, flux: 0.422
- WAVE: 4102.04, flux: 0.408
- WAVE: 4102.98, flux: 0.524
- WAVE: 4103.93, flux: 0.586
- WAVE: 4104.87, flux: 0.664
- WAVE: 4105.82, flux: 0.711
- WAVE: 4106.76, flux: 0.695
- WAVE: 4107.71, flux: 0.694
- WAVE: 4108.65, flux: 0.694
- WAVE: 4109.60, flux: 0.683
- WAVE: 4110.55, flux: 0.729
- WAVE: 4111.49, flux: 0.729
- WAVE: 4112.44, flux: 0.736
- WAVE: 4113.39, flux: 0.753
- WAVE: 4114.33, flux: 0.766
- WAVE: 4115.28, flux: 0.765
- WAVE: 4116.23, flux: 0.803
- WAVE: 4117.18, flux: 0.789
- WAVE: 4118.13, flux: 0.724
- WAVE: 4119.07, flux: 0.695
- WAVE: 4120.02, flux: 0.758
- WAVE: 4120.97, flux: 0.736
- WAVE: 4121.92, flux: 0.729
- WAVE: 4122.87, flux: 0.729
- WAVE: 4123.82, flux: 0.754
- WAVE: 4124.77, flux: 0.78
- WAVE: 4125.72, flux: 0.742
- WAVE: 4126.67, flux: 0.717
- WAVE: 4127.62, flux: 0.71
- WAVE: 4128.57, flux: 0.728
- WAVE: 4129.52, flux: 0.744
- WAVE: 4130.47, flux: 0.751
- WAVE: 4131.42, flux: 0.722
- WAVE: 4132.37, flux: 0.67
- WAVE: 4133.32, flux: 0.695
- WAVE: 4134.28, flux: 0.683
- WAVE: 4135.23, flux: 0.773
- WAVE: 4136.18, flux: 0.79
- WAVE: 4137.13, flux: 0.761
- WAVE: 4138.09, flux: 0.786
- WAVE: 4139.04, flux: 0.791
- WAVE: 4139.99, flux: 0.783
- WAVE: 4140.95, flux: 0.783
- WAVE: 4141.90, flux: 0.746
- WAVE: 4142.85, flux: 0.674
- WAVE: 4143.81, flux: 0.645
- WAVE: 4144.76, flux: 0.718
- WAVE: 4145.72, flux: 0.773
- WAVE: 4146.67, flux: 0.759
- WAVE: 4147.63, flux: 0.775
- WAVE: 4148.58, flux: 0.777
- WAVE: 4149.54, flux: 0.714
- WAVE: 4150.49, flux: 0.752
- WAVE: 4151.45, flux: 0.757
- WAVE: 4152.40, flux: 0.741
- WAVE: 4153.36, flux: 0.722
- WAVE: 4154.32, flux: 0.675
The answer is 1.5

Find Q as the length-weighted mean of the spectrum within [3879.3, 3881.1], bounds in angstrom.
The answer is 0.566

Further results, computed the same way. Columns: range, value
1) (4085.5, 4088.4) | 0.759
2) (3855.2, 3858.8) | 0.52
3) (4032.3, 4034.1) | 0.673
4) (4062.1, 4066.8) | 0.643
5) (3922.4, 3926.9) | 0.536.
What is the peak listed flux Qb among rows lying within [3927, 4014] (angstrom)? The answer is 0.759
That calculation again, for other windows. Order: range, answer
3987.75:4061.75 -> 0.79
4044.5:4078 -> 0.787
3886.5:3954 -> 0.689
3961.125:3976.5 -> 0.554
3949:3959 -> 0.672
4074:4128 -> 0.803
